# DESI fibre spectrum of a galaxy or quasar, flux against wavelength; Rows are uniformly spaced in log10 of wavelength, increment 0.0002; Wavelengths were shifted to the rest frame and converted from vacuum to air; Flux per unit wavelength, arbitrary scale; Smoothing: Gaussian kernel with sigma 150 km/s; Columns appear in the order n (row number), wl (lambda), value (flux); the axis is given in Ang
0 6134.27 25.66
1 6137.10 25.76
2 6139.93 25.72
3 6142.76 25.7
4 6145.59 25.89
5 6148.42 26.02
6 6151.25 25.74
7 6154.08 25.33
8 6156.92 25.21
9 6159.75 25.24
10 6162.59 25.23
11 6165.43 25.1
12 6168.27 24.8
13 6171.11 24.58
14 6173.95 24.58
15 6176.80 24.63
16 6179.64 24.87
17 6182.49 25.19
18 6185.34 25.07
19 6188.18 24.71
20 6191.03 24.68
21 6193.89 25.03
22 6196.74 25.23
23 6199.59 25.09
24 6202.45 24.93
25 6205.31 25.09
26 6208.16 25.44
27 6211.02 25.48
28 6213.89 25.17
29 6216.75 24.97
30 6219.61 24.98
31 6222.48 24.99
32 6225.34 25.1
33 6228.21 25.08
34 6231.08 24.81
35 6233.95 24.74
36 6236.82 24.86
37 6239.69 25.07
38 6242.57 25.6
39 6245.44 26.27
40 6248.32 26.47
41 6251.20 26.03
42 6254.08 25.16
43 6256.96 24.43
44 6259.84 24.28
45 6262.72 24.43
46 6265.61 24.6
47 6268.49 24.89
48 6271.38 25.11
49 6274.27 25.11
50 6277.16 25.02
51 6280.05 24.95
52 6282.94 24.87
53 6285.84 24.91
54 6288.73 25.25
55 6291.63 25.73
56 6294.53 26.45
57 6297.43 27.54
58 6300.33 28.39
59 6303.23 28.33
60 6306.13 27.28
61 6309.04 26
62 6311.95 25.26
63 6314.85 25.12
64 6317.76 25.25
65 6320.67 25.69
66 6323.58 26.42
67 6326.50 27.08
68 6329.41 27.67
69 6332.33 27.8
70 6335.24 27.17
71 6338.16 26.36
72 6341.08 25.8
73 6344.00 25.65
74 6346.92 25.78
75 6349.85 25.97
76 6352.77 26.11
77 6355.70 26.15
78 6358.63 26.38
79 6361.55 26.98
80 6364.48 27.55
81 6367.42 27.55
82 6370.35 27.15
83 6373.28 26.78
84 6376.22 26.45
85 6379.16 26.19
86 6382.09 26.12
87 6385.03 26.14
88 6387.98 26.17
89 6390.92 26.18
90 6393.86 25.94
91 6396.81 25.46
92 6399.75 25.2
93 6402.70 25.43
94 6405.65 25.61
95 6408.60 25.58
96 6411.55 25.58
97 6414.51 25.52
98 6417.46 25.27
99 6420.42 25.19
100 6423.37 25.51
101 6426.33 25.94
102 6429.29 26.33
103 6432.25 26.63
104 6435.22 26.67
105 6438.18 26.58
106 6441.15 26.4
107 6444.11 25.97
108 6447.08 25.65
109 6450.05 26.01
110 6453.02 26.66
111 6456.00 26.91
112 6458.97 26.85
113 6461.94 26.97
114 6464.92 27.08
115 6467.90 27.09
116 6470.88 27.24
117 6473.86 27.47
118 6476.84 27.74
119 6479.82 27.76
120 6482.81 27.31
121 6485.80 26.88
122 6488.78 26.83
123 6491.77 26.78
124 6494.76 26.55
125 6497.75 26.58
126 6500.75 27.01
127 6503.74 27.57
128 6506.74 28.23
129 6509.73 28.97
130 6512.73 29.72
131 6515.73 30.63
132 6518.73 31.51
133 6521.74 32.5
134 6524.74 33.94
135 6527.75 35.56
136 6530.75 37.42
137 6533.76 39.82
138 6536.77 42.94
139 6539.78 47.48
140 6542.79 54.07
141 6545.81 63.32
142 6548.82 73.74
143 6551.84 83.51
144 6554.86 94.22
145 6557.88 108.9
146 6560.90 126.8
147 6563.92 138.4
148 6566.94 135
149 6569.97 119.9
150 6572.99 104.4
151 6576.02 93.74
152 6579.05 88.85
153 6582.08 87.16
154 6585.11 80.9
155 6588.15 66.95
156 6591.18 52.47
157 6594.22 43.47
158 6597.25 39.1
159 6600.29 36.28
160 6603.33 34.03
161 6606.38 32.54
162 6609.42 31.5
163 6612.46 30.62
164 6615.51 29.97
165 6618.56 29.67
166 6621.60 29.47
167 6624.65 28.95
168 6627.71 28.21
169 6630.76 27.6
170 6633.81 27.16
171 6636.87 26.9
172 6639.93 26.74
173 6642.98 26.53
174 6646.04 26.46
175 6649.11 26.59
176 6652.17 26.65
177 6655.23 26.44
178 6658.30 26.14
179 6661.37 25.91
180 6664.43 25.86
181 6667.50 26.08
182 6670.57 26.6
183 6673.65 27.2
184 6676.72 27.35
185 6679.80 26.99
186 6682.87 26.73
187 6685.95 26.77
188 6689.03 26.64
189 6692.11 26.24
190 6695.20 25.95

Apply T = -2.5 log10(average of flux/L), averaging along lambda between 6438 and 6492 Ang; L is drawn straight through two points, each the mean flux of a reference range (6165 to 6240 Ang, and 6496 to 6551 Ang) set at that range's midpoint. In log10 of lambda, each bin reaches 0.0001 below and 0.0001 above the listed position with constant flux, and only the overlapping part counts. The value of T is 0.33 mag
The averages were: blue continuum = 25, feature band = 26.9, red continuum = 38.9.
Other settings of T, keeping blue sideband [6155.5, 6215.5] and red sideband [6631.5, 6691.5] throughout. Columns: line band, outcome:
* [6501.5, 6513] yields -0.09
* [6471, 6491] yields -0.05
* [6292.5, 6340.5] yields -0.05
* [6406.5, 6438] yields 0.00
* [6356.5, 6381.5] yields -0.05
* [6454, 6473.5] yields -0.04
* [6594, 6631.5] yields -0.21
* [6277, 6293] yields 0.01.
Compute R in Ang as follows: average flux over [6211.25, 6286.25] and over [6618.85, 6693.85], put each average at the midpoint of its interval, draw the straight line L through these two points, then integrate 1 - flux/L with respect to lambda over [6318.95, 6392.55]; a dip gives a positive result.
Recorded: -2.7 Ang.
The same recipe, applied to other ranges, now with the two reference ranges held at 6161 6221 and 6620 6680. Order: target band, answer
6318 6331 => -0.5 Ang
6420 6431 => 0.1 Ang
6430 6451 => -0.2 Ang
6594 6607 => -4.8 Ang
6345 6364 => -0.4 Ang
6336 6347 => -0.1 Ang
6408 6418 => 0.2 Ang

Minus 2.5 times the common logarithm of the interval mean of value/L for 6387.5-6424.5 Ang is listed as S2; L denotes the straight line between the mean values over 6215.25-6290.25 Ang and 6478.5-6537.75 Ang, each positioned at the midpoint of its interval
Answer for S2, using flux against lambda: 0.114 mag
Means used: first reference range 25.1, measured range 25.6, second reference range 30.6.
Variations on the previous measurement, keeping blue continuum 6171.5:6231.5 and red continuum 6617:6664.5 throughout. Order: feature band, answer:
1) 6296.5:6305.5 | -0.10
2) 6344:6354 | -0.01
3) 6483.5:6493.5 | -0.02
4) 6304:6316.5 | -0.02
